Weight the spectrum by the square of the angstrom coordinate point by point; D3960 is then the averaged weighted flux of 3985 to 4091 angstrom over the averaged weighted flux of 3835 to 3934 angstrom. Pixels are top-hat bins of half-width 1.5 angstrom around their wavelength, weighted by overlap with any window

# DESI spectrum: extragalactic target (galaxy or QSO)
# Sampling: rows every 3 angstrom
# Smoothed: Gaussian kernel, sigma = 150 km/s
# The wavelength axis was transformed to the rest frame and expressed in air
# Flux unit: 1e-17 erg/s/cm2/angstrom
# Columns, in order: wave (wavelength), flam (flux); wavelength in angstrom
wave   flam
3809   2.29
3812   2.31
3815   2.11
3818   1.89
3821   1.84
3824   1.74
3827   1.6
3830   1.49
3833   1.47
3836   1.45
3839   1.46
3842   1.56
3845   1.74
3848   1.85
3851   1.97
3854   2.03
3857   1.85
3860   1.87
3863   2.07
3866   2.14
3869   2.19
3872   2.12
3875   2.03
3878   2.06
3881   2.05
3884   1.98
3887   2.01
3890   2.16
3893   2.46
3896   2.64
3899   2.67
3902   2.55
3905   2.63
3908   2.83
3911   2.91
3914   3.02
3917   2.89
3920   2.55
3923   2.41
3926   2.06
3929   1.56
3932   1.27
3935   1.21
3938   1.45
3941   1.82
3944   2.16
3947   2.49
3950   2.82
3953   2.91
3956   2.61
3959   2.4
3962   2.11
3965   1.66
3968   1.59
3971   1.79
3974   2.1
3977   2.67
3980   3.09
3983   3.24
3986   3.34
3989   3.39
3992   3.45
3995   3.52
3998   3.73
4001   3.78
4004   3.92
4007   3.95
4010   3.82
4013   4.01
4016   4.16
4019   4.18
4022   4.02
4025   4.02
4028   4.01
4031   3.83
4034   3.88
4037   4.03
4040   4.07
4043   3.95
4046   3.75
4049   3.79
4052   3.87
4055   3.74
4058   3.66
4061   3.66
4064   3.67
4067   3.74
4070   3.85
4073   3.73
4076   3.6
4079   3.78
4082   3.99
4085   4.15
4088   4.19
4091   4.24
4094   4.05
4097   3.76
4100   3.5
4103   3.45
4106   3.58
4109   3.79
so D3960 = 1.9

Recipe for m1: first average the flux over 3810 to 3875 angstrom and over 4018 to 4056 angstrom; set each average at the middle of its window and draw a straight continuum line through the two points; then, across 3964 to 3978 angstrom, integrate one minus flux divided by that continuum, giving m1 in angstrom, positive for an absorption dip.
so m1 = 5.6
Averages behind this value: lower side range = 1.85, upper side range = 3.93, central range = 1.95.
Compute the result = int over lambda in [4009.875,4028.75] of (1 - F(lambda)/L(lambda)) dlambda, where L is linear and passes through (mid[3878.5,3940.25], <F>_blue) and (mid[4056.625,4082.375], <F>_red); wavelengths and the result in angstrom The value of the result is -4.50 angstrom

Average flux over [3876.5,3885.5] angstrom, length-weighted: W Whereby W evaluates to 2.03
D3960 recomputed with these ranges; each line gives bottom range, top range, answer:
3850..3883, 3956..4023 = 1.66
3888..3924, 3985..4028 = 1.52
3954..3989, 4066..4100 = 1.67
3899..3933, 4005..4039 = 1.72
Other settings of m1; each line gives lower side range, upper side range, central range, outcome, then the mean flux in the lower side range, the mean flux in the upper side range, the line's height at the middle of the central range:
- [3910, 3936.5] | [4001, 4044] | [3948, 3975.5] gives 6.1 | 2.2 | 3.98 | 2.89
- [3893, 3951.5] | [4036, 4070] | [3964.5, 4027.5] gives -3.0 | 2.32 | 3.81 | 3.16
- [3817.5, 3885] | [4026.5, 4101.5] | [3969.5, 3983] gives 2.4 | 1.84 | 3.86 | 3.03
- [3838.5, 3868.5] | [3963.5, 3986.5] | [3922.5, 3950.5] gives 4.5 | 1.88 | 2.4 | 2.23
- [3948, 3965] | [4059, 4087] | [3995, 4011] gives -4.2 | 2.49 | 3.8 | 3.01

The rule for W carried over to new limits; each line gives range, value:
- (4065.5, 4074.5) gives 3.77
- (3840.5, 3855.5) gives 1.83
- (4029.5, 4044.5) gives 3.95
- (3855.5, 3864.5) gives 1.93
